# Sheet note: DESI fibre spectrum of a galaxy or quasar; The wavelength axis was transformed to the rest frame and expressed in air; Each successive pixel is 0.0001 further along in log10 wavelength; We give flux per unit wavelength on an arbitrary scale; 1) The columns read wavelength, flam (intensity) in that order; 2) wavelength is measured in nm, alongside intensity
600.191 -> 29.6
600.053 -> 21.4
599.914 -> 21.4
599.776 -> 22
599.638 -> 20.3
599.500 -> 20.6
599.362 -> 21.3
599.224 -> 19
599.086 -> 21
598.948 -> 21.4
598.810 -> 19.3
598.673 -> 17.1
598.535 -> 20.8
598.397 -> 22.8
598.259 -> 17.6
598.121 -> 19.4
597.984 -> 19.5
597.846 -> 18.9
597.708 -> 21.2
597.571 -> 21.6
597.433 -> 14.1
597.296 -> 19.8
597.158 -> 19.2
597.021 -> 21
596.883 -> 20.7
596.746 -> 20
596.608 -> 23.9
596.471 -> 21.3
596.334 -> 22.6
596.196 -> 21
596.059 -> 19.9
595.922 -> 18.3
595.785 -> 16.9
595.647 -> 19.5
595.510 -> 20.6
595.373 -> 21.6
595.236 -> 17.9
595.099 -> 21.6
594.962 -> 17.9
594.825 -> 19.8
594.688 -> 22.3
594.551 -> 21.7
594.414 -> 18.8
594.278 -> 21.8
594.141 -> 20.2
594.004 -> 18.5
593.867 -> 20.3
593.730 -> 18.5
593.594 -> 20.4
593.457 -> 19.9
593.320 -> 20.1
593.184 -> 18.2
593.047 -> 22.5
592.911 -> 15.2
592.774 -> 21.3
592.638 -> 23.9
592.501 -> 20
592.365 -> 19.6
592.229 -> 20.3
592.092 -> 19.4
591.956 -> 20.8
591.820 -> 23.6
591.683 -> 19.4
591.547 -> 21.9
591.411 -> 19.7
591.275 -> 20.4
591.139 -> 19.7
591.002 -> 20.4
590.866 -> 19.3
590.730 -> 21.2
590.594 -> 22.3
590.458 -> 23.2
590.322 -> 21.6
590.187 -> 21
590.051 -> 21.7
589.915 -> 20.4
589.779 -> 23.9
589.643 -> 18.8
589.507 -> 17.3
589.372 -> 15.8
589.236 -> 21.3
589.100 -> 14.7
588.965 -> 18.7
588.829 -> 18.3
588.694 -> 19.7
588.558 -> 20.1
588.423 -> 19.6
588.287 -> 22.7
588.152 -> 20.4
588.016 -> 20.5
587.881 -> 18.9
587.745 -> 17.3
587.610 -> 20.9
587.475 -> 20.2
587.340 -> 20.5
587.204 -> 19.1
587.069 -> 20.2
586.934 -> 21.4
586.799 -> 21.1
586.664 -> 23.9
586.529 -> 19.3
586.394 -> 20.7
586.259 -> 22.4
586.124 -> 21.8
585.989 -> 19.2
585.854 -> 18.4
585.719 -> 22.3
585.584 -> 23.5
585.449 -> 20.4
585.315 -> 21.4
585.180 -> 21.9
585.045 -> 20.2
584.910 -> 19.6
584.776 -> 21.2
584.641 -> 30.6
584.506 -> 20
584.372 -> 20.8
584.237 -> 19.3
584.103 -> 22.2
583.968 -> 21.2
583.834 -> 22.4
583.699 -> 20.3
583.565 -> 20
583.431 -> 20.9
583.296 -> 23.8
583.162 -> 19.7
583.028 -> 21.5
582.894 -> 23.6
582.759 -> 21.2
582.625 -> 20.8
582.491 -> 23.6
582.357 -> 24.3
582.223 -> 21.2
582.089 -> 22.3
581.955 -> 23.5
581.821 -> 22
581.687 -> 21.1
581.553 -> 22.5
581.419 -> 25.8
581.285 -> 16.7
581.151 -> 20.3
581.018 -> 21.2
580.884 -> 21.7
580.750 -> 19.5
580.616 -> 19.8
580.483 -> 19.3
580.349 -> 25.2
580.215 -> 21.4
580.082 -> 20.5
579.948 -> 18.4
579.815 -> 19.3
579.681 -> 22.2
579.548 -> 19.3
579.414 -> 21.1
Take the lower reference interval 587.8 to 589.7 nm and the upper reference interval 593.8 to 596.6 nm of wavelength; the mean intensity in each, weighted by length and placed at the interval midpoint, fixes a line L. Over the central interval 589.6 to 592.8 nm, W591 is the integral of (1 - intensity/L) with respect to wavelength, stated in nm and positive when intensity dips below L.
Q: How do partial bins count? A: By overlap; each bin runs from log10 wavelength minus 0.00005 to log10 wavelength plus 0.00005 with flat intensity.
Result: -0.25 nm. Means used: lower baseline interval 19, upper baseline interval 20.2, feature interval 21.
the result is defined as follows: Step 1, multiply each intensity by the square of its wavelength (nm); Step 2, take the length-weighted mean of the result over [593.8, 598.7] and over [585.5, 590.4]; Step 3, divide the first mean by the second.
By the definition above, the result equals 1.02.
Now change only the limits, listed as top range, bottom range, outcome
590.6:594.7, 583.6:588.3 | 0.99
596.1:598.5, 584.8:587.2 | 1.00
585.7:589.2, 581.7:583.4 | 0.92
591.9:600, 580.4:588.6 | 0.99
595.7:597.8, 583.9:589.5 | 1.01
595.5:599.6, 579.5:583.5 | 0.99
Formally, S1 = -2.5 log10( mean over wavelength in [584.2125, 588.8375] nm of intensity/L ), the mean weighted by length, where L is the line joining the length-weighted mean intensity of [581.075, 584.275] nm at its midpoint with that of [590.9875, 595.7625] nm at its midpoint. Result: 0.02 mag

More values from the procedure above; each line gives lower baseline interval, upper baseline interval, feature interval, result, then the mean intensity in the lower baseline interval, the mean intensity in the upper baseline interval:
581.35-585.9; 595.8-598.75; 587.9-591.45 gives 0.05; 21.9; 20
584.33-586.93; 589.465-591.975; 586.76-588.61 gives 0.06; 21.5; 20.9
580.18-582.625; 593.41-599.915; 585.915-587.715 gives 0.02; 21.7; 20.1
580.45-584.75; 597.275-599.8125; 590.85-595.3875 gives 0.02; 21.7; 19.9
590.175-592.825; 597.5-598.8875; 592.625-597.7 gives 0.02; 21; 19.8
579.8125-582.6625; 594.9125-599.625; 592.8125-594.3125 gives 0.04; 21.4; 20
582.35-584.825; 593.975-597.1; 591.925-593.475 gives 0.03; 21.9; 20.4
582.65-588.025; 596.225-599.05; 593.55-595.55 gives 0.01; 21.1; 20.1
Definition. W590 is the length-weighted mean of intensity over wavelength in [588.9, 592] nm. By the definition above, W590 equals 20.3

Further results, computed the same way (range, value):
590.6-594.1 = 20.2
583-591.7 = 20.7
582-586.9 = 21.6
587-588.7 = 20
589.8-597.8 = 20.4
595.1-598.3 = 19.9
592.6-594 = 19.9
